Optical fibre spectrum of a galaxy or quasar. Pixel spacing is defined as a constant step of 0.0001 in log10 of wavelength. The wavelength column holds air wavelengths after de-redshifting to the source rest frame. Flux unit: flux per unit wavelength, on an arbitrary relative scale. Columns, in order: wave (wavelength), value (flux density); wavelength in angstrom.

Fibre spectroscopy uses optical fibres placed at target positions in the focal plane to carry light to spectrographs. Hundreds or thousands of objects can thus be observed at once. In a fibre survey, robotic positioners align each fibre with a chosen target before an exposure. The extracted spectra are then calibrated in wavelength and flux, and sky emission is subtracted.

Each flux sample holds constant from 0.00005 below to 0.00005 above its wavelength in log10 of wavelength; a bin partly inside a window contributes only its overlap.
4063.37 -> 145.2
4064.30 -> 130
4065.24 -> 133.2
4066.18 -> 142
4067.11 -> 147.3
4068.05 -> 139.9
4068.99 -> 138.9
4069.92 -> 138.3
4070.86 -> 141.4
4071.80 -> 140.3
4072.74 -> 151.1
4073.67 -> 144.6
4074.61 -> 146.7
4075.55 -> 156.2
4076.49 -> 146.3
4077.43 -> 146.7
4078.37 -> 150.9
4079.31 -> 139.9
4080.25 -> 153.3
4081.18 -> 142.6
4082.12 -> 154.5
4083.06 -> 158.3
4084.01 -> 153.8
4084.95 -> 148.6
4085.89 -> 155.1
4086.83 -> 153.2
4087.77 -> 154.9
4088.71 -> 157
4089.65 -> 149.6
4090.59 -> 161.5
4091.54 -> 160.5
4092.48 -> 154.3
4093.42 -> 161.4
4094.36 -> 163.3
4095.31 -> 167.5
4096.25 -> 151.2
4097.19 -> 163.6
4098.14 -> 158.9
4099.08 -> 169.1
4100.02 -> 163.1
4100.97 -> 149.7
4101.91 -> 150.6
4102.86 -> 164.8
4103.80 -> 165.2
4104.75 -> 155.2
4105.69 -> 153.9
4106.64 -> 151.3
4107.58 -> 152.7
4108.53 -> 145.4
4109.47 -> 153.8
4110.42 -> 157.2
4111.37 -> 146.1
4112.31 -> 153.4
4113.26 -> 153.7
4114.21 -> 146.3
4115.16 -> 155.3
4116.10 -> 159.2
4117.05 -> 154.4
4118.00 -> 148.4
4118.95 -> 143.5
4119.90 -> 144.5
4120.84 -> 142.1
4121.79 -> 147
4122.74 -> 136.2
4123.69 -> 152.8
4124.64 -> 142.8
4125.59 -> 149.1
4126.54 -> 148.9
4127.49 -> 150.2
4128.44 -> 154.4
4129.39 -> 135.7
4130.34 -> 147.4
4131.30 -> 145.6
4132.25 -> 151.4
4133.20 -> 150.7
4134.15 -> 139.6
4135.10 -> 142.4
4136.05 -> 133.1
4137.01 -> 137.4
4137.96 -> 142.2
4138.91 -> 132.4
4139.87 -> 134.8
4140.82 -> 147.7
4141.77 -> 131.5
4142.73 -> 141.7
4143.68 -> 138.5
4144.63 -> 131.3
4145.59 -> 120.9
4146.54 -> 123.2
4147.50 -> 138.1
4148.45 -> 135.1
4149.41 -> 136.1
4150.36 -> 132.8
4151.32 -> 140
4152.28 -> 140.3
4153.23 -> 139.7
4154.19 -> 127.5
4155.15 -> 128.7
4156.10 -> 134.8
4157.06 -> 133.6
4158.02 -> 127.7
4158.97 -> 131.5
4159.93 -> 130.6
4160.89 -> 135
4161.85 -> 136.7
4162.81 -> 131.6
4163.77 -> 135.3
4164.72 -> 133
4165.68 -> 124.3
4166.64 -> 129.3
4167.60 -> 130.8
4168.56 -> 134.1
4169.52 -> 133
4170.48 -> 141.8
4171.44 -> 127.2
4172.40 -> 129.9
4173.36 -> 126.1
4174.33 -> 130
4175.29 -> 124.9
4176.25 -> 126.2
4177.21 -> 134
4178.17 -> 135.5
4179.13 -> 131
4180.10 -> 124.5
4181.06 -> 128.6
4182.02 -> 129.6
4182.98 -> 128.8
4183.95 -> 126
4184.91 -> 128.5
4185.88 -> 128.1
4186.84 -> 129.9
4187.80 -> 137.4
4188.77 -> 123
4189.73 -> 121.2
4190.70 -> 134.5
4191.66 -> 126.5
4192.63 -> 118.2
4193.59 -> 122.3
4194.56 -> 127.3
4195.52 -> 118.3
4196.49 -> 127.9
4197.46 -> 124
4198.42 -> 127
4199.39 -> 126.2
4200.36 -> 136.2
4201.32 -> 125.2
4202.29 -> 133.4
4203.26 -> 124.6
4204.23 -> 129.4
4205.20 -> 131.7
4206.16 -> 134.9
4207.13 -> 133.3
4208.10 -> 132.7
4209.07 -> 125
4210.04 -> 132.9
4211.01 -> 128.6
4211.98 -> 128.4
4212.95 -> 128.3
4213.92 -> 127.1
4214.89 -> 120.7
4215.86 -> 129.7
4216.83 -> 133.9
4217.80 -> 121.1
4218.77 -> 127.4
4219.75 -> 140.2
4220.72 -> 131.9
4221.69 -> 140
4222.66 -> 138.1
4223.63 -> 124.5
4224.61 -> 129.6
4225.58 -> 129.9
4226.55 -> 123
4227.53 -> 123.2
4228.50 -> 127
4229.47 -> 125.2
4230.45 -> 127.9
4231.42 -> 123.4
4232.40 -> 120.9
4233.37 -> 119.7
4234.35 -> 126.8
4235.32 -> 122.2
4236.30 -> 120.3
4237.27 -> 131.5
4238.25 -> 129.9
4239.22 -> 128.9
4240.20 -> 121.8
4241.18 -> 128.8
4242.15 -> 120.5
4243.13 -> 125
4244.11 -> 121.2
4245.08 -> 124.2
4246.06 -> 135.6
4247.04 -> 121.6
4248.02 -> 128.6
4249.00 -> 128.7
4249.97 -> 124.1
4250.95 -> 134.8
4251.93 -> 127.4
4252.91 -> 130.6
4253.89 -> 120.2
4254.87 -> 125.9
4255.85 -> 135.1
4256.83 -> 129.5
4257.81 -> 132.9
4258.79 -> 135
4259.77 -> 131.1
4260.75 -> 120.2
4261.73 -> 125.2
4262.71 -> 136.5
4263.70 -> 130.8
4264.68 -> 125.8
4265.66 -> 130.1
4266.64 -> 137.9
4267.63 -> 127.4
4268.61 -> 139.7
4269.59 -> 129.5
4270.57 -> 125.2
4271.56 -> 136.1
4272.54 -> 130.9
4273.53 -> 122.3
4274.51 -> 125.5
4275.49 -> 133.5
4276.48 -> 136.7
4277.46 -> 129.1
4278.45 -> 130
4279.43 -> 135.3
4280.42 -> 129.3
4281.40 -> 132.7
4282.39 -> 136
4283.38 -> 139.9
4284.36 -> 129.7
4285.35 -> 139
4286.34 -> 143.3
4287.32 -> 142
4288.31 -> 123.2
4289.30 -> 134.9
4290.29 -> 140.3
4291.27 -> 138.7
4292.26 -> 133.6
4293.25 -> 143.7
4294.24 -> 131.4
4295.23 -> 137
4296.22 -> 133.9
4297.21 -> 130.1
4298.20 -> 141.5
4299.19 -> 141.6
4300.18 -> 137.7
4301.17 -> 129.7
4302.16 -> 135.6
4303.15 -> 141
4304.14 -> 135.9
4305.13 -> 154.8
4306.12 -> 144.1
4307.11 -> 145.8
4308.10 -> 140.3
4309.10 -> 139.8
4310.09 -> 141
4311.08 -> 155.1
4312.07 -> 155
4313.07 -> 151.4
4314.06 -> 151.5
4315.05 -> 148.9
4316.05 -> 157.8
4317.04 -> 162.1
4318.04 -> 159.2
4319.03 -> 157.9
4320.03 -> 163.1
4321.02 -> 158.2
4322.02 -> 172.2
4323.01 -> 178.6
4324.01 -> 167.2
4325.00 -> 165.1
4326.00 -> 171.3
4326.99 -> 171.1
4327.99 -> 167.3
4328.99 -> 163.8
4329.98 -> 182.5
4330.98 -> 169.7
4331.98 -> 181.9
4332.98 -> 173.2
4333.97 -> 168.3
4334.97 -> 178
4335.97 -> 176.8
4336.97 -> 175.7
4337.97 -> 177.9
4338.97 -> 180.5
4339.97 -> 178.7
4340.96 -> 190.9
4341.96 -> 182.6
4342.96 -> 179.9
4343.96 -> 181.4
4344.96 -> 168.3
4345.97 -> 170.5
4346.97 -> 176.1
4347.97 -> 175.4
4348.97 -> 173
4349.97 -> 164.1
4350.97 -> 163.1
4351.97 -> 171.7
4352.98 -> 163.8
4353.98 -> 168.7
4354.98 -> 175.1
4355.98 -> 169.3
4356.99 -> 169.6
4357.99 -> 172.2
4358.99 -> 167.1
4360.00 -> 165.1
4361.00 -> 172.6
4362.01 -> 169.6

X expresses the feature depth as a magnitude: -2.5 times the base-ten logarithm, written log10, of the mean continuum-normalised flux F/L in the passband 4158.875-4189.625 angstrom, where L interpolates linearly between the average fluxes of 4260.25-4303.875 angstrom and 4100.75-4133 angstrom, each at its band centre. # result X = 0.11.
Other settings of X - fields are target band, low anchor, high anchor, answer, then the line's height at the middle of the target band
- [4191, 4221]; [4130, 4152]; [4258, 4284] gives 0.05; 135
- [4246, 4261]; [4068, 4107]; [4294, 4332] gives 0.19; 153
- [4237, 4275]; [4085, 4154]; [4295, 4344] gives 0.21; 156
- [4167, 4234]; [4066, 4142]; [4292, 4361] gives 0.20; 155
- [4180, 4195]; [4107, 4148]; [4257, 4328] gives 0.13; 143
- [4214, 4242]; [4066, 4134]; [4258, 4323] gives 0.13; 143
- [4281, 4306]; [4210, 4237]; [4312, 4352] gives 0.13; 155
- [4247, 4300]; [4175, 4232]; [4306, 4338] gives 0.13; 149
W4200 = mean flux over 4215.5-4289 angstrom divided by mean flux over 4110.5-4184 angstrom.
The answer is 0.9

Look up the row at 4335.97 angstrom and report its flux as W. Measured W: 176.8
